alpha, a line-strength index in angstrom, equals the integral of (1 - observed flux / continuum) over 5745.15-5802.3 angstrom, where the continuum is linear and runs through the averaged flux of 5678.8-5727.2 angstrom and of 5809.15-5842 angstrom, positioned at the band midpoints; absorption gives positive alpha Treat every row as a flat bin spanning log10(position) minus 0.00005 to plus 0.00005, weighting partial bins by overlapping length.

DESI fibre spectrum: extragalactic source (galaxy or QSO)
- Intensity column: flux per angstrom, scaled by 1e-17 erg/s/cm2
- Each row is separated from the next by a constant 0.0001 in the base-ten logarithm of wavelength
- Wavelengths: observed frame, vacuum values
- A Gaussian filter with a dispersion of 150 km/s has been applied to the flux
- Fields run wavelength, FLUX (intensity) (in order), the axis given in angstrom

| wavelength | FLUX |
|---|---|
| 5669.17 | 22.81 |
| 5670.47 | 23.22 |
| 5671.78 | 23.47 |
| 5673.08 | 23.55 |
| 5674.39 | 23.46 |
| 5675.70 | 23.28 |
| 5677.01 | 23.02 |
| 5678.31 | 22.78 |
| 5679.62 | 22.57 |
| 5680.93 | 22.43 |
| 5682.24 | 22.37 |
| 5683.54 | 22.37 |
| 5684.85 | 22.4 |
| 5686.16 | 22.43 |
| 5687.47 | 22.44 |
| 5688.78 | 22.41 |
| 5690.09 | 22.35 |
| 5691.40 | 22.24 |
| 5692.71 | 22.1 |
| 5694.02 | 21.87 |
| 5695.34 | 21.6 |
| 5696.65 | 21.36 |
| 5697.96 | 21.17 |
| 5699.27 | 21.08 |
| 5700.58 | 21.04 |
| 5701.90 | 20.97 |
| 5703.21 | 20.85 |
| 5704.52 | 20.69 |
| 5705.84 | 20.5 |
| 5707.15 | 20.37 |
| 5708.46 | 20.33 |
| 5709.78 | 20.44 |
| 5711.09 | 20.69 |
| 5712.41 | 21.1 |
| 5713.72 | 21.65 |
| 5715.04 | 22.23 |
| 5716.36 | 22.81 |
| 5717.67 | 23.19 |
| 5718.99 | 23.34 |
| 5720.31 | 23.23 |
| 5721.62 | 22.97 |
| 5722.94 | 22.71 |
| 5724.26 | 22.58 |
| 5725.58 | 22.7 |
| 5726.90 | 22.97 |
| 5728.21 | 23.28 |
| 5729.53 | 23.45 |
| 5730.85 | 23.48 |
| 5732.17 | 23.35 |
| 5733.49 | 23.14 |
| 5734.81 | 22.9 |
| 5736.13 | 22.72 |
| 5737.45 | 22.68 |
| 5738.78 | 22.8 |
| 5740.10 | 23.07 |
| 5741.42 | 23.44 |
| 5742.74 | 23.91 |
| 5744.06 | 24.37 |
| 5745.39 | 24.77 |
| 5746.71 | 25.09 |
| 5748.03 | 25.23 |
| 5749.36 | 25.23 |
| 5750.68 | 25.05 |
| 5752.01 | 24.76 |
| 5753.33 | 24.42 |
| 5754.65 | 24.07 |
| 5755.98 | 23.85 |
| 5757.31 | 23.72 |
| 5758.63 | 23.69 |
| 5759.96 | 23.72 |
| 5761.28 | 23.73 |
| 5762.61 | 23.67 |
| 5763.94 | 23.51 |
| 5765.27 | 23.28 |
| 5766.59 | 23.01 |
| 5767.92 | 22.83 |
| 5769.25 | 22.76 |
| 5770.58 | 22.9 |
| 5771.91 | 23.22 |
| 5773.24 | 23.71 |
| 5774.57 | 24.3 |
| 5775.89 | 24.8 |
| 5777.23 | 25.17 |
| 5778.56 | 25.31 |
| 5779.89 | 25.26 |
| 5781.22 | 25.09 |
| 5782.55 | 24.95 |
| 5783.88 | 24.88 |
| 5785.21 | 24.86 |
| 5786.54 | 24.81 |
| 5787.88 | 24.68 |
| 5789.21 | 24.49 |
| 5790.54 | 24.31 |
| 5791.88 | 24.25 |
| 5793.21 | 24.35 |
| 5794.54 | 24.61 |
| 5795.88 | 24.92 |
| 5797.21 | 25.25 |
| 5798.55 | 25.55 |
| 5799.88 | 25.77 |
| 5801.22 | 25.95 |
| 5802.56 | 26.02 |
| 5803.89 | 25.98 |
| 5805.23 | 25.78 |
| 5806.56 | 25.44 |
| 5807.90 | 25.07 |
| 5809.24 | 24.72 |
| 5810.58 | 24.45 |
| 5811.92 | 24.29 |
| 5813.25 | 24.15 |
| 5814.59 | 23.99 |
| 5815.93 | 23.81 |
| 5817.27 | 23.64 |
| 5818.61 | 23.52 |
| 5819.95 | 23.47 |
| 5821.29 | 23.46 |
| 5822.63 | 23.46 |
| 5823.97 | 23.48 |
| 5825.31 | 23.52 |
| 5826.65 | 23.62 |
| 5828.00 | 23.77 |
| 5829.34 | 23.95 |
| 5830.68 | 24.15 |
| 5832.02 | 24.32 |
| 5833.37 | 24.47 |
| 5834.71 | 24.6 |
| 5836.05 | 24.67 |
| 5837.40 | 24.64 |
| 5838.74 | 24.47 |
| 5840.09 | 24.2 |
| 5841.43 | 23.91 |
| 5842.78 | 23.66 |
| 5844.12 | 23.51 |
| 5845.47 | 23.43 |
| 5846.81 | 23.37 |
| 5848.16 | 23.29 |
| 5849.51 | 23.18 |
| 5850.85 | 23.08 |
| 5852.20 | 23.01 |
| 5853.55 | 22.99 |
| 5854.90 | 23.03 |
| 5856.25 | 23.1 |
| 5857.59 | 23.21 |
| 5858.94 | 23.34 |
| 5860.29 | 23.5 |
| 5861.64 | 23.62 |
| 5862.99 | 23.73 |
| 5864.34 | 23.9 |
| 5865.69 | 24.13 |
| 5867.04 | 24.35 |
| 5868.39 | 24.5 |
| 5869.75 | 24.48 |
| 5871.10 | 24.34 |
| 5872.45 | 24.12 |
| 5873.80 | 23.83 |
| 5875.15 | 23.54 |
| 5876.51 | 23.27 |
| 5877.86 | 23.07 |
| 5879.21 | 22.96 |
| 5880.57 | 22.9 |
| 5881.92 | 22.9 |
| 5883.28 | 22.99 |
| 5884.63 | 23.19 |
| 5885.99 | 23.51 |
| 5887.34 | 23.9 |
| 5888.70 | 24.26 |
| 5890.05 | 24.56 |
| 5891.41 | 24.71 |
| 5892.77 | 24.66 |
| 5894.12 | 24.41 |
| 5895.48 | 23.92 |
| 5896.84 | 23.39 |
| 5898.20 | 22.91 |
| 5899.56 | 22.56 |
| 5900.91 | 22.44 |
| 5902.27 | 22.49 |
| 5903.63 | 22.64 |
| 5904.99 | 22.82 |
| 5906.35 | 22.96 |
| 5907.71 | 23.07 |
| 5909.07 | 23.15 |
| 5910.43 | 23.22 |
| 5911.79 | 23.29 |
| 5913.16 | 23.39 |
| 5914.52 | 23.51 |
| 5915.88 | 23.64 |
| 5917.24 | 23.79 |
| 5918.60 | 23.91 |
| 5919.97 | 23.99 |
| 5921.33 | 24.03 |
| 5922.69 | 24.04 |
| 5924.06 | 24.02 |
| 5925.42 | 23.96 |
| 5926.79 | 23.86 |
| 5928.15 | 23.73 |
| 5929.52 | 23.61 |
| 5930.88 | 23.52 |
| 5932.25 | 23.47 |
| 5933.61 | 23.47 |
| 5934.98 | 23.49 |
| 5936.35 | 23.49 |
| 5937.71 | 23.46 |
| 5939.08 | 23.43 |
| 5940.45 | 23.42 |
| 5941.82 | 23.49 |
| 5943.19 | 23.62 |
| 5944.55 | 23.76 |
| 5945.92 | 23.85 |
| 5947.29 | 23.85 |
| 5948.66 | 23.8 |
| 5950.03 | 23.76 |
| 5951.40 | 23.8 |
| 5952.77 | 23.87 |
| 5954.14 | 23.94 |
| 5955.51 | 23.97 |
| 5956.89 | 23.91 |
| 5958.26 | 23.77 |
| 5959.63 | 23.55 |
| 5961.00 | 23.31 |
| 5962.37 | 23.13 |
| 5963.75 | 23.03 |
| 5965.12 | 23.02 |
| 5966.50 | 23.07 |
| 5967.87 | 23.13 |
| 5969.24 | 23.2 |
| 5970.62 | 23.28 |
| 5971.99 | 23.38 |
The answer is -3.22 angstrom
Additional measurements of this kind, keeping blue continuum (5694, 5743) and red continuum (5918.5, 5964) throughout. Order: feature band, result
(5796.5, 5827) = -2.3 angstrom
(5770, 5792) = -1.9 angstrom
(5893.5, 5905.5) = 0.2 angstrom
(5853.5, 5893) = -0.8 angstrom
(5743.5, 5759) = -1.5 angstrom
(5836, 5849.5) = -0.5 angstrom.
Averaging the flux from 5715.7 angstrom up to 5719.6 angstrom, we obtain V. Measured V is 23.1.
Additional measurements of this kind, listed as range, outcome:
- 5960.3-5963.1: 23.2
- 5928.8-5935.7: 23.5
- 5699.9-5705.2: 20.9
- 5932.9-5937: 23.5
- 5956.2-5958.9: 23.8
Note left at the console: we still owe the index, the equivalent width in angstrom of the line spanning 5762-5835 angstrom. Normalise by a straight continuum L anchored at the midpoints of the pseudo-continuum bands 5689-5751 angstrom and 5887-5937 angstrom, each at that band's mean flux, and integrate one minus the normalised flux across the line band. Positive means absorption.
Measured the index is -4.47 angstrom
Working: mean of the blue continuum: 22.5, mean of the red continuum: 23.6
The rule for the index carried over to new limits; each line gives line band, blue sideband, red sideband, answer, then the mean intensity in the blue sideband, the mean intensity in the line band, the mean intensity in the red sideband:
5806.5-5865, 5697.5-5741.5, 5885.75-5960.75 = -2.1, 22.2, 23.8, 23.6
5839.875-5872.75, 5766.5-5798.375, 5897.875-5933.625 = 0.3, 24.4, 23.6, 23.4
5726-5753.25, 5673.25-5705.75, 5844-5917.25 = -1.7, 22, 23.8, 23.5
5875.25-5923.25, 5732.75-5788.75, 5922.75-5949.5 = 0.6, 24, 23.4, 23.7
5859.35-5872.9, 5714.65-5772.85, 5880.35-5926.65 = -0.3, 23.5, 24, 23.5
